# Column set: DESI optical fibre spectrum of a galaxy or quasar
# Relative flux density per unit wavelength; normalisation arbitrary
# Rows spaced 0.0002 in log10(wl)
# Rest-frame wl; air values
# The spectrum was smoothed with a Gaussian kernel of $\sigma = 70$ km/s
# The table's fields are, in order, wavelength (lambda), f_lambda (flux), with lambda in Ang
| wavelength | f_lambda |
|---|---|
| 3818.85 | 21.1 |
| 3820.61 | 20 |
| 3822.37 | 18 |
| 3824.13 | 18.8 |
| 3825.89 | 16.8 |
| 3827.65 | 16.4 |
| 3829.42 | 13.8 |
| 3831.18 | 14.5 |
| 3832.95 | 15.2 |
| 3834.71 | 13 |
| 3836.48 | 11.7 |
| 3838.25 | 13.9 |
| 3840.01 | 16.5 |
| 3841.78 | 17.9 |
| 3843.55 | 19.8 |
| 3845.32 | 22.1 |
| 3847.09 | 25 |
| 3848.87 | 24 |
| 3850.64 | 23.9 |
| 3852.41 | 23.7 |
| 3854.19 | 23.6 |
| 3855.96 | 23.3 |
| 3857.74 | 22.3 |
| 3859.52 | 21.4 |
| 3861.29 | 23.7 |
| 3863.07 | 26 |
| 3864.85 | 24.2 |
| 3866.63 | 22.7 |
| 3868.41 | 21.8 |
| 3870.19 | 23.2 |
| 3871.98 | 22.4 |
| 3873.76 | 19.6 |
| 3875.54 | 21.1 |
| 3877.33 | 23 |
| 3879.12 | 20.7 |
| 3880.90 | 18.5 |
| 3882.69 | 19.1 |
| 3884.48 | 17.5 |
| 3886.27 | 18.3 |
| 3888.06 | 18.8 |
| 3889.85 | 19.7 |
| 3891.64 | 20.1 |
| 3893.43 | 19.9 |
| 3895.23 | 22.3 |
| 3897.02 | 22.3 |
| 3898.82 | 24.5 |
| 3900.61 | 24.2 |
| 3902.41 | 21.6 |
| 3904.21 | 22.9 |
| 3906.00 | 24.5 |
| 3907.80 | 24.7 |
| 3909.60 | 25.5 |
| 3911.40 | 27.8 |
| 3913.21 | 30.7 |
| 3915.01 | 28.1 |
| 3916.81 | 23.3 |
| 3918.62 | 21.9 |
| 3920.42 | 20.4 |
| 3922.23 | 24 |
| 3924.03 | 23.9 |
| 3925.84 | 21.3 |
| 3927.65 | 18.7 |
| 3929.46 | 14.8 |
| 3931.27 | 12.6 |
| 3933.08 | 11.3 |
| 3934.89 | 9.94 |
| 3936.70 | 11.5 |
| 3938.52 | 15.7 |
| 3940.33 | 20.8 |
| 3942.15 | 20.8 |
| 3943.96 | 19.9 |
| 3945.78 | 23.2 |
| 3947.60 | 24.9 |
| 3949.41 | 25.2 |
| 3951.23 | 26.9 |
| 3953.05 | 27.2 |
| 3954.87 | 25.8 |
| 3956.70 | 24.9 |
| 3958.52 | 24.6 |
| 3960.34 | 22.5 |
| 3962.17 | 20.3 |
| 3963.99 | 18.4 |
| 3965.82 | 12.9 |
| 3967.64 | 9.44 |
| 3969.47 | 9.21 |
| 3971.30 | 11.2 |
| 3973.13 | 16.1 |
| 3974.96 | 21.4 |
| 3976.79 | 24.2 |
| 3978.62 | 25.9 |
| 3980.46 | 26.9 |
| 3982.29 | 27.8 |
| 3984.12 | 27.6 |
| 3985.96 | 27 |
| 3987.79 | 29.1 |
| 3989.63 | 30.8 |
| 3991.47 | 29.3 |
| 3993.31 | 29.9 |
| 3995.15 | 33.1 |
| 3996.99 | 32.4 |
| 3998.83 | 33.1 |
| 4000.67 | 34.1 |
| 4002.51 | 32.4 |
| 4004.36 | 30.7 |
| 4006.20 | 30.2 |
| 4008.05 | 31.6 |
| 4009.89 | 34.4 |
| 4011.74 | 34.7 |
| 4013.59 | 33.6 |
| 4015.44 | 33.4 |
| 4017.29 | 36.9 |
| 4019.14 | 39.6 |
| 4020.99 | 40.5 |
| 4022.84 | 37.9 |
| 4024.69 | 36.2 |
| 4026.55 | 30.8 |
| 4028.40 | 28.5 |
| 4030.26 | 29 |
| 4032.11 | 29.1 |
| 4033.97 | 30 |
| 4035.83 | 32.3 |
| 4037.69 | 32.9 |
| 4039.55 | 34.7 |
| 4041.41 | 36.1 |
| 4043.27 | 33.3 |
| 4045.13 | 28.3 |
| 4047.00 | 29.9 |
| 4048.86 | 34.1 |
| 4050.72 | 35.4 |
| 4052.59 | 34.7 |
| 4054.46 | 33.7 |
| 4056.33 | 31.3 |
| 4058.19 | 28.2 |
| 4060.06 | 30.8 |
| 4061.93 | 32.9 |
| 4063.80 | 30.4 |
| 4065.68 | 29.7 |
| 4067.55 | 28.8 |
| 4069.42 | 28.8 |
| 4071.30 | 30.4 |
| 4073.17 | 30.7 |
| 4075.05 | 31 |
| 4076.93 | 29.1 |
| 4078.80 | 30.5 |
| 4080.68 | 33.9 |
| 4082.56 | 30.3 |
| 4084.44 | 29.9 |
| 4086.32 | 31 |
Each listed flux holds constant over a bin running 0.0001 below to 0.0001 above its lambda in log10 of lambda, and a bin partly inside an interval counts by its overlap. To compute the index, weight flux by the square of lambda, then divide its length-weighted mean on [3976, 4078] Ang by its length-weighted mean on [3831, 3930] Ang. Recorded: 1.6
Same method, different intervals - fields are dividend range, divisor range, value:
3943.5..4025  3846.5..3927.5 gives 1.27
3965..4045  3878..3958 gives 1.44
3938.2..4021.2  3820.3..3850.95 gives 1.60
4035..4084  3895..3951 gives 1.58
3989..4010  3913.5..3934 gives 1.62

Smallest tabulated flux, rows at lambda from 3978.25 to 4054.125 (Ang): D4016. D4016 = 25.9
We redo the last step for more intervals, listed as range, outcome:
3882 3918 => 17.5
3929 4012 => 9.21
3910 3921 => 20.4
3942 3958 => 19.9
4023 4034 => 28.5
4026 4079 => 28.2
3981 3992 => 27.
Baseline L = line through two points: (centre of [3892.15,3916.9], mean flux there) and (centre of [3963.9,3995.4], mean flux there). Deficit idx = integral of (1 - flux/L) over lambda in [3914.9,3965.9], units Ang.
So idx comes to 6.6 Ang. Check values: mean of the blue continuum 24.4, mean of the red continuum 22.7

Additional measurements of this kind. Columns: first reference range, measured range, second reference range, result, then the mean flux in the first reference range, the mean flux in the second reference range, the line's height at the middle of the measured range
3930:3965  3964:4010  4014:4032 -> 3.94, 20.3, 34.5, 27.7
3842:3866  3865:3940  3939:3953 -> 7.35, 23.2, 23.1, 23.1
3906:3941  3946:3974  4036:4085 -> 3.83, 20.5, 31.6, 23.4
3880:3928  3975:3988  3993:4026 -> 1.95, 22.4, 34.2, 31.1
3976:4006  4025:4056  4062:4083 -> -2.03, 29.7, 30.4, 30.1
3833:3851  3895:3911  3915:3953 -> -3.58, 18.5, 19.9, 19.4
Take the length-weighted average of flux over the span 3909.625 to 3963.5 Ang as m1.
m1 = 21.5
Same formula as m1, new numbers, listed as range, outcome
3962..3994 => 22.1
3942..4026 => 27.2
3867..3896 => 20.4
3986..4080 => 32.1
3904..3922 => 25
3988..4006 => 31.6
